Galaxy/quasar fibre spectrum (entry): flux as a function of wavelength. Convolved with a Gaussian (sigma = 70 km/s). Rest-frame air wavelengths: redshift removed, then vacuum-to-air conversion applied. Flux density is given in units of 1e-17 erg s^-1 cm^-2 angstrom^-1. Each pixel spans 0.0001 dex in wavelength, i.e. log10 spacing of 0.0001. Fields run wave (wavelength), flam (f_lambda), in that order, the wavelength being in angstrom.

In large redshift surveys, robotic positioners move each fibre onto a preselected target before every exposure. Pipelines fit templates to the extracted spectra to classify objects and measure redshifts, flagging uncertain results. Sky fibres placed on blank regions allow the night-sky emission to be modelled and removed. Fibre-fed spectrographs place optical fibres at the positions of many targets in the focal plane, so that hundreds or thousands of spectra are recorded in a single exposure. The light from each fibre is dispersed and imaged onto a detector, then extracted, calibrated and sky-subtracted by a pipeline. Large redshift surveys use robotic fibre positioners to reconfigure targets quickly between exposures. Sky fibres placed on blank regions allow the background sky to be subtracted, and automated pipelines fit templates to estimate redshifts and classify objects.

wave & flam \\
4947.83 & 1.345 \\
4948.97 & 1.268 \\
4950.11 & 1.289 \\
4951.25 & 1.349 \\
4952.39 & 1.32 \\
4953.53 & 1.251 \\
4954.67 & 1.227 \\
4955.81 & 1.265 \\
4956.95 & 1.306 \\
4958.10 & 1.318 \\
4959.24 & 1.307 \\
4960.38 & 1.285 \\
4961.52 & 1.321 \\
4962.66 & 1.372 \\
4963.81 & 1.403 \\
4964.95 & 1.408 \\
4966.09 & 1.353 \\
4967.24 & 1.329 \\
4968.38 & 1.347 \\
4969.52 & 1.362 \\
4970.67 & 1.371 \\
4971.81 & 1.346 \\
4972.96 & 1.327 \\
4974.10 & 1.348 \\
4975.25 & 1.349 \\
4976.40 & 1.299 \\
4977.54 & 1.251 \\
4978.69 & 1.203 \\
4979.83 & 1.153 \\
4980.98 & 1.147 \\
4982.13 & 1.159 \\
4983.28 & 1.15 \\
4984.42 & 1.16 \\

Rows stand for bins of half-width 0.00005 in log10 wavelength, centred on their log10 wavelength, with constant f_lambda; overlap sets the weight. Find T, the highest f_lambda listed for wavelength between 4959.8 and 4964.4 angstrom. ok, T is 1.403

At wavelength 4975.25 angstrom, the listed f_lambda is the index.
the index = 1.349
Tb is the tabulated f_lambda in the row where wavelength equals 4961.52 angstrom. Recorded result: 1.321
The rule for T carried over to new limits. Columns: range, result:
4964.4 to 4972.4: 1.408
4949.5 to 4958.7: 1.349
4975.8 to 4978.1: 1.299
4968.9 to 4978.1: 1.371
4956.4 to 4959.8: 1.318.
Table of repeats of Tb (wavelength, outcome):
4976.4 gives 1.299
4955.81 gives 1.265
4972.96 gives 1.327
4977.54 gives 1.251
